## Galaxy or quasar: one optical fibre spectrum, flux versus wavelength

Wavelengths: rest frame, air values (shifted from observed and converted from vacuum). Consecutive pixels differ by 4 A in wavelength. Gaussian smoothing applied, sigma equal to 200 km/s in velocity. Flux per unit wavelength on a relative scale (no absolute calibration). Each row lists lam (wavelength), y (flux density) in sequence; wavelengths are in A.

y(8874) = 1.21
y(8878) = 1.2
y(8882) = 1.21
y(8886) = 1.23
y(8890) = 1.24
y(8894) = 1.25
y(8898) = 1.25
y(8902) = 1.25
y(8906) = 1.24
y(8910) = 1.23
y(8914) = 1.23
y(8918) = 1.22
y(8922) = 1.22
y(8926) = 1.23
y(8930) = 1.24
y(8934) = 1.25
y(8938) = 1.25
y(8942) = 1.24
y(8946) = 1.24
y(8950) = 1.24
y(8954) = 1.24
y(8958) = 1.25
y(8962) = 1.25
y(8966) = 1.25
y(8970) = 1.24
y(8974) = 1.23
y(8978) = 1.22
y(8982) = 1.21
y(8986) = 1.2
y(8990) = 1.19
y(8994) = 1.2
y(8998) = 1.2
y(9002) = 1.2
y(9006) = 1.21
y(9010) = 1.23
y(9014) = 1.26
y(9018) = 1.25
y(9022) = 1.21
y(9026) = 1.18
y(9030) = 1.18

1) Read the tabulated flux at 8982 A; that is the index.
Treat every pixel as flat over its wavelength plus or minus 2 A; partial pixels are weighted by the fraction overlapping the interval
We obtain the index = 1.21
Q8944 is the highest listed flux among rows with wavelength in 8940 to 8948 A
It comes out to 1.24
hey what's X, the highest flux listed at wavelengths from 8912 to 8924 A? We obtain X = 1.23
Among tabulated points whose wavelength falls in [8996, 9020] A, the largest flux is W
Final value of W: 1.26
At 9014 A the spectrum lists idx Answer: 1.26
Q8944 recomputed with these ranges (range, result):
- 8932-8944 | 1.25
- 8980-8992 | 1.21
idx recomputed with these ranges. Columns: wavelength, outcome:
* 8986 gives 1.2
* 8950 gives 1.24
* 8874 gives 1.21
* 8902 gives 1.25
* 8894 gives 1.25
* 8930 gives 1.24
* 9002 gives 1.2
